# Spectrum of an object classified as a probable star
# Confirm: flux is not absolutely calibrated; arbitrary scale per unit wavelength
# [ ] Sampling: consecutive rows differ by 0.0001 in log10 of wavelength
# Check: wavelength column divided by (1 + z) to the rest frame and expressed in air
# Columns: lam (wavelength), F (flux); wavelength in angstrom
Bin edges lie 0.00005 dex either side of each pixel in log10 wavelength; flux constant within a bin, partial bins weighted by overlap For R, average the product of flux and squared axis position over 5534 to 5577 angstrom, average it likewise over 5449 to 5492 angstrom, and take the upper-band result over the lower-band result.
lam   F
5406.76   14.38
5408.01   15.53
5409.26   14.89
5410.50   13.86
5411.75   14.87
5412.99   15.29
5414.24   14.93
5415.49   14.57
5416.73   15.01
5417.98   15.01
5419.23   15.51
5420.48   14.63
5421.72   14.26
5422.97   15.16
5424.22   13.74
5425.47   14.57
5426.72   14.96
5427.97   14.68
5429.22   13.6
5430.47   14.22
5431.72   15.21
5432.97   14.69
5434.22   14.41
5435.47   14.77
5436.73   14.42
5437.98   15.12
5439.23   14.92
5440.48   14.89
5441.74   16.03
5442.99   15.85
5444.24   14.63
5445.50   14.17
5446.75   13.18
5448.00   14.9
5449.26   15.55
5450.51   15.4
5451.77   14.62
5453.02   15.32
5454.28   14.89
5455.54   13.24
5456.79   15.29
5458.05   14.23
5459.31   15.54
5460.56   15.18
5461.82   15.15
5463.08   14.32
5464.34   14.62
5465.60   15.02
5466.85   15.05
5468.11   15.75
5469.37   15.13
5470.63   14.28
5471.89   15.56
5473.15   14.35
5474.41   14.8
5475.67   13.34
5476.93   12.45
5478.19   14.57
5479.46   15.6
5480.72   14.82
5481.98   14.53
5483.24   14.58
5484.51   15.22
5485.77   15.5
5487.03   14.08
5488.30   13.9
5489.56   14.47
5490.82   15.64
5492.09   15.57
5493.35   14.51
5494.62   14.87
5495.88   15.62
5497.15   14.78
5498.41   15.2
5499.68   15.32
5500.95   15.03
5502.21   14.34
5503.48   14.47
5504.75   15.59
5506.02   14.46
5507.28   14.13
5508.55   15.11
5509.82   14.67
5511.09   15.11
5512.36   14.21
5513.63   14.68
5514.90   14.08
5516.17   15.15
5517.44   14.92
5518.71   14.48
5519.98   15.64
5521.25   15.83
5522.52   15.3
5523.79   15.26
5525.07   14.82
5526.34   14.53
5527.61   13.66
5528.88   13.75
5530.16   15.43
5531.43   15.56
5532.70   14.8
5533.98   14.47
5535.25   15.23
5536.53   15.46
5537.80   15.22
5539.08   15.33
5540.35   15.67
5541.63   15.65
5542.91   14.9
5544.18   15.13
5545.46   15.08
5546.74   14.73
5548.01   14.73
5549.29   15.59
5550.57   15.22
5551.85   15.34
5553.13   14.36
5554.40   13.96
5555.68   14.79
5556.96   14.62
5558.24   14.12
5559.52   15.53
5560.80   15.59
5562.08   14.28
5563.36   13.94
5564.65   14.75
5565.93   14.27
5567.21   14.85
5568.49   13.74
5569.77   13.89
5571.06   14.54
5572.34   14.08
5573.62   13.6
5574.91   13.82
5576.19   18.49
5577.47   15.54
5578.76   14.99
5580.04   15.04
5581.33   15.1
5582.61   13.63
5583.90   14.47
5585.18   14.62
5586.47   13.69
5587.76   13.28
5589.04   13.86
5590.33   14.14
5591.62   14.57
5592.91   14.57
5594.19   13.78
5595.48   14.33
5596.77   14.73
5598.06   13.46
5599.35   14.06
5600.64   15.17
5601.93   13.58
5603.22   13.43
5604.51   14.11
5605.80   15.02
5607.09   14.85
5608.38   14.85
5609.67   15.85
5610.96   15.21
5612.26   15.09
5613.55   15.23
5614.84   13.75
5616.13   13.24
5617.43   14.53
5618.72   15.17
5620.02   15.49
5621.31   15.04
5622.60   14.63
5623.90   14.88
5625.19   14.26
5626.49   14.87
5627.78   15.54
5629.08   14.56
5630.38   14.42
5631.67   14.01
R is 1.0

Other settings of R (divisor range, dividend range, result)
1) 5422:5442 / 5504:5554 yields 1.06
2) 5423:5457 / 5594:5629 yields 1.06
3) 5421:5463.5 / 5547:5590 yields 1.04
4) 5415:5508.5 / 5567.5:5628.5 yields 1.03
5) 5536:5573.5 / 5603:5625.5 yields 1.02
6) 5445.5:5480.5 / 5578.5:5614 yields 1.03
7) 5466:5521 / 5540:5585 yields 1.03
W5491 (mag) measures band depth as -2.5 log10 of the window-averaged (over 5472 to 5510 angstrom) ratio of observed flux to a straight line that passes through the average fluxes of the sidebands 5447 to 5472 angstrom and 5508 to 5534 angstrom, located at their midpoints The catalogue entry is 0.01 mag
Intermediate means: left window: 14.9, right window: 14.8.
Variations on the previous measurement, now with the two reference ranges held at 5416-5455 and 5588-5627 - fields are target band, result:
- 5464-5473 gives -0.02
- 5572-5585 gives -0.02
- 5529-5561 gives -0.03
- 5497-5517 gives -0.01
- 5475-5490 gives 0.02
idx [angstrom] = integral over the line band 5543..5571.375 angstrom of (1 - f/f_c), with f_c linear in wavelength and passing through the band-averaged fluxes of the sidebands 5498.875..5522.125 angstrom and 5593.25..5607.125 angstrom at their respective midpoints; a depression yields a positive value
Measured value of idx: -0.3 angstrom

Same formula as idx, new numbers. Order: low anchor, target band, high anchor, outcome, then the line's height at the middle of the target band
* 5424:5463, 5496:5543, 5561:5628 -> -0.9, 14.6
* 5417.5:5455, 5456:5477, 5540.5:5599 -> 0.0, 14.7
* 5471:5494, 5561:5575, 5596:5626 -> 0.4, 14.6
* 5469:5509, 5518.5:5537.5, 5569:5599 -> -0.5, 14.6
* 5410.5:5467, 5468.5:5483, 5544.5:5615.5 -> 0.2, 14.7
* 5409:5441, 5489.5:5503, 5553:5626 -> -0.4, 14.6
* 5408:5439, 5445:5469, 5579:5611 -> -0.3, 14.6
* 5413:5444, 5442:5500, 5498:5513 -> 0.0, 14.8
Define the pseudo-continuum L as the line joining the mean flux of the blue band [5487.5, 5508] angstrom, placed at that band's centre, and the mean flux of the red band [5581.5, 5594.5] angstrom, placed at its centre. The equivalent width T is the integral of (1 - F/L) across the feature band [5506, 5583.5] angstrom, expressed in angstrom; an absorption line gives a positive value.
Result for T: -2.0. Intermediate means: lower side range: 14.9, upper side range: 14.1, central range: 14.8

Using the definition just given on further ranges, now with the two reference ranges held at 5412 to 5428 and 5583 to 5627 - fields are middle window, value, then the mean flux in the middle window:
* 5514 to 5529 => -0.21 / 14.8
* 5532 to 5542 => -0.44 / 15.2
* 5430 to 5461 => -0.15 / 14.8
